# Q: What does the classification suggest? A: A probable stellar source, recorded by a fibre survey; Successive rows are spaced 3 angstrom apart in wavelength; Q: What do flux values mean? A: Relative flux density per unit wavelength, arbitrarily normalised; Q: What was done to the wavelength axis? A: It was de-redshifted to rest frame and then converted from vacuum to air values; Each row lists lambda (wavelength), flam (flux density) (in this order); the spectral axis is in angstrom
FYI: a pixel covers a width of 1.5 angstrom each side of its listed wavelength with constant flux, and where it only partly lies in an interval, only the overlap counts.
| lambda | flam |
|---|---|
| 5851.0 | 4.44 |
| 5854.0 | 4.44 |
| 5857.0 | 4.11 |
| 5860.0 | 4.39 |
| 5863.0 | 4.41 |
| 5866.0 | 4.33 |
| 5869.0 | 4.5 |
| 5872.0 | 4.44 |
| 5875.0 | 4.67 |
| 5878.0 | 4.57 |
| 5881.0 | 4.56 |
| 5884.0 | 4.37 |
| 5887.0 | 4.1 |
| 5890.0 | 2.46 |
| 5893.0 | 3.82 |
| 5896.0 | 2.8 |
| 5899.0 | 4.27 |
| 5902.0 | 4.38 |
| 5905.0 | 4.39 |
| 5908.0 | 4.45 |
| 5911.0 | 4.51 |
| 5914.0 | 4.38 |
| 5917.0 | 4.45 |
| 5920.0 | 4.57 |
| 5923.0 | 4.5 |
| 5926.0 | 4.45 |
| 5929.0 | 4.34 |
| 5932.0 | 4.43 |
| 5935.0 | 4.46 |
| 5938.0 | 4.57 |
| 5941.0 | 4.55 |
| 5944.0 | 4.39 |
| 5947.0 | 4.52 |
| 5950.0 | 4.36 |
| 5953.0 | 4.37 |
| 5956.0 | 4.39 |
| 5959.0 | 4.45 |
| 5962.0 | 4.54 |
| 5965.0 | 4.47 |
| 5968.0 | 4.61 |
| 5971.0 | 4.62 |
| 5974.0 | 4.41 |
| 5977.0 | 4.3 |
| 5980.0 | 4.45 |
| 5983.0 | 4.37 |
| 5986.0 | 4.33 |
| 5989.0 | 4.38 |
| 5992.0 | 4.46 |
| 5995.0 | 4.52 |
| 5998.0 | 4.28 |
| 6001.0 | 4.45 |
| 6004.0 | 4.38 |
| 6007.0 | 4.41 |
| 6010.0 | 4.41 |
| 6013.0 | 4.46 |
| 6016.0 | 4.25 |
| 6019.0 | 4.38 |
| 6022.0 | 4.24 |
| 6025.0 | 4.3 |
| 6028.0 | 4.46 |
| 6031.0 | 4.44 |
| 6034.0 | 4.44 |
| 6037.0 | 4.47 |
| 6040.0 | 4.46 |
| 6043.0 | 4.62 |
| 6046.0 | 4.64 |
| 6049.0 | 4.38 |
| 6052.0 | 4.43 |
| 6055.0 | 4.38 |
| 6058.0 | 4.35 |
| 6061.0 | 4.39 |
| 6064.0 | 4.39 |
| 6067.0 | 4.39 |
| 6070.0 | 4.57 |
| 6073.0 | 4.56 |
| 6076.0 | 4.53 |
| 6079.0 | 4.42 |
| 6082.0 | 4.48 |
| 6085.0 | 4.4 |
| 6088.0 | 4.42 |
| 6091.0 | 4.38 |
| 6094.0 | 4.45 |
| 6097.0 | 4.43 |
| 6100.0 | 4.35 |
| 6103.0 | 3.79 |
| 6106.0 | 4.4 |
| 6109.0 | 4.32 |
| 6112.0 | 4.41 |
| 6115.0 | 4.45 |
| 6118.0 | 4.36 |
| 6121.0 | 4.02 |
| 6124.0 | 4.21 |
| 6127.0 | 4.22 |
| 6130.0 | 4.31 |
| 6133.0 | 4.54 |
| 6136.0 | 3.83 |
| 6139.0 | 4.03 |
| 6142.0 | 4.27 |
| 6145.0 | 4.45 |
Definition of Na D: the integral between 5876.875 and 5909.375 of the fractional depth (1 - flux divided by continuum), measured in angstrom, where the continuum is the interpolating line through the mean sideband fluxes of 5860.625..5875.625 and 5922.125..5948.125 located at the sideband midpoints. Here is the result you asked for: 3.3 angstrom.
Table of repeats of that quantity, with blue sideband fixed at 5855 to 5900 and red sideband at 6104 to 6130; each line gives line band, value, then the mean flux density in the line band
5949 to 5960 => -0.6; 4.39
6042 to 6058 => -0.9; 4.47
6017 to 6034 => -0.6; 4.37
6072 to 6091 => -0.9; 4.46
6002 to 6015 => -0.6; 4.41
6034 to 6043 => -0.5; 4.49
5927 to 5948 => -1.5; 4.46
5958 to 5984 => -1.8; 4.47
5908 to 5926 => -1.4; 4.48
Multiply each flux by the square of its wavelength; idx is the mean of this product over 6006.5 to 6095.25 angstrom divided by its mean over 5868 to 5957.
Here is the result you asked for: 1.1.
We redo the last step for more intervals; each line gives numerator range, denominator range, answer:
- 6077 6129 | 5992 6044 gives 1.01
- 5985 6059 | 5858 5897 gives 1.12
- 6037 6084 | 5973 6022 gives 1.04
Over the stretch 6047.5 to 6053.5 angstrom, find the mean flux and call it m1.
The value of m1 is 4.41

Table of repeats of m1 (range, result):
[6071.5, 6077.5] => 4.54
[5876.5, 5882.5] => 4.57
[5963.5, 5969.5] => 4.54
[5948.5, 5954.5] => 4.37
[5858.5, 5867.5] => 4.38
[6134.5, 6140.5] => 3.93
